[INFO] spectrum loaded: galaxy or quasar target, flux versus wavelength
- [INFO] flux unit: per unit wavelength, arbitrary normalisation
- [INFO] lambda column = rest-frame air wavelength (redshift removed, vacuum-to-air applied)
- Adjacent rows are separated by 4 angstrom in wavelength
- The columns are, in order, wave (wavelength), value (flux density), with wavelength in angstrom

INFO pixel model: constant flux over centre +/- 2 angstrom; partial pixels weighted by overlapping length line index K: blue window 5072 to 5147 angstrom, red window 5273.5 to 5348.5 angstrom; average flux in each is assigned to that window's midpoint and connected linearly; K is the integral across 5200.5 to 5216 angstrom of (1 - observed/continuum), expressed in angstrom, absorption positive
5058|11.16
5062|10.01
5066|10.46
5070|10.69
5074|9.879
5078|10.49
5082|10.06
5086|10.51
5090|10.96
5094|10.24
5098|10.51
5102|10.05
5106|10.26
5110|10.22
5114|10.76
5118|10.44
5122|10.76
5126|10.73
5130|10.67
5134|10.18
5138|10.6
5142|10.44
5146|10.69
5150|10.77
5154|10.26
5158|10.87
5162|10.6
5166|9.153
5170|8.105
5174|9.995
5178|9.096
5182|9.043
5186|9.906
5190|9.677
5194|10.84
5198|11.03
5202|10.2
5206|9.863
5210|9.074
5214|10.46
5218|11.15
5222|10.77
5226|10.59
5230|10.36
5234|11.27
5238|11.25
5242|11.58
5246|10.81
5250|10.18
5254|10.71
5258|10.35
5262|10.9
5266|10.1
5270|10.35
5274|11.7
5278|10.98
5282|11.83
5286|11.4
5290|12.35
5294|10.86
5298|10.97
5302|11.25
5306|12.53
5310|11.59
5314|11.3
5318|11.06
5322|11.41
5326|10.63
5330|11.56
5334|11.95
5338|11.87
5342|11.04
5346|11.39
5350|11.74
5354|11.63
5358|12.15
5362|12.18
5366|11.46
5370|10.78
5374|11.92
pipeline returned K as 1.5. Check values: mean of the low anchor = 10.4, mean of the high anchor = 11.5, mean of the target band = 9.89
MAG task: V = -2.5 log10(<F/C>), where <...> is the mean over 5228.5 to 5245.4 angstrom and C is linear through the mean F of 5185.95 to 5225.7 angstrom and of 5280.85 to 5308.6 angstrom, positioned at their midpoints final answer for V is -0.03 mag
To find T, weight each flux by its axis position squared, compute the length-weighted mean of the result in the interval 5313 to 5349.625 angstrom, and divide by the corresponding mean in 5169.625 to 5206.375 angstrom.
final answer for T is 1.2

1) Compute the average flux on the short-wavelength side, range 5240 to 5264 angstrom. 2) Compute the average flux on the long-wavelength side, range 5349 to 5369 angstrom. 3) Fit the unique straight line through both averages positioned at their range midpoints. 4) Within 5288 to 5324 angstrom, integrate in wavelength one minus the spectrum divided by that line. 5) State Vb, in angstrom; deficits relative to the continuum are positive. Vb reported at -0.7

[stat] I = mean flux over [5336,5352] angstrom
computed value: 11.5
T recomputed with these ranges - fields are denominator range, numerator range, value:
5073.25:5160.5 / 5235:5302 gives 1.12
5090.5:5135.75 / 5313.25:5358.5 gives 1.19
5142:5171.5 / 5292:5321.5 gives 1.19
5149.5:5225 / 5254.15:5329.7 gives 1.16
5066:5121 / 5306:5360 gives 1.21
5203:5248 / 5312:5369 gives 1.13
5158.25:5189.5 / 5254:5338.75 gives 1.24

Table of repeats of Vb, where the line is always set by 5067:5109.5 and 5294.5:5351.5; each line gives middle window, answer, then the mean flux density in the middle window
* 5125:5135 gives 0.01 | 10.5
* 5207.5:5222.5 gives 0.87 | 10.3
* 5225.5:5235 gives 0.26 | 10.7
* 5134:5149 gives 0.10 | 10.5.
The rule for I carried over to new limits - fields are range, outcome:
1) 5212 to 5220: 10.8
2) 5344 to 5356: 11.6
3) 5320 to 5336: 11.4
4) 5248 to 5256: 10.4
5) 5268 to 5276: 11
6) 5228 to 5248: 11.1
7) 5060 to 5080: 10.3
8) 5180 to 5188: 9.47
